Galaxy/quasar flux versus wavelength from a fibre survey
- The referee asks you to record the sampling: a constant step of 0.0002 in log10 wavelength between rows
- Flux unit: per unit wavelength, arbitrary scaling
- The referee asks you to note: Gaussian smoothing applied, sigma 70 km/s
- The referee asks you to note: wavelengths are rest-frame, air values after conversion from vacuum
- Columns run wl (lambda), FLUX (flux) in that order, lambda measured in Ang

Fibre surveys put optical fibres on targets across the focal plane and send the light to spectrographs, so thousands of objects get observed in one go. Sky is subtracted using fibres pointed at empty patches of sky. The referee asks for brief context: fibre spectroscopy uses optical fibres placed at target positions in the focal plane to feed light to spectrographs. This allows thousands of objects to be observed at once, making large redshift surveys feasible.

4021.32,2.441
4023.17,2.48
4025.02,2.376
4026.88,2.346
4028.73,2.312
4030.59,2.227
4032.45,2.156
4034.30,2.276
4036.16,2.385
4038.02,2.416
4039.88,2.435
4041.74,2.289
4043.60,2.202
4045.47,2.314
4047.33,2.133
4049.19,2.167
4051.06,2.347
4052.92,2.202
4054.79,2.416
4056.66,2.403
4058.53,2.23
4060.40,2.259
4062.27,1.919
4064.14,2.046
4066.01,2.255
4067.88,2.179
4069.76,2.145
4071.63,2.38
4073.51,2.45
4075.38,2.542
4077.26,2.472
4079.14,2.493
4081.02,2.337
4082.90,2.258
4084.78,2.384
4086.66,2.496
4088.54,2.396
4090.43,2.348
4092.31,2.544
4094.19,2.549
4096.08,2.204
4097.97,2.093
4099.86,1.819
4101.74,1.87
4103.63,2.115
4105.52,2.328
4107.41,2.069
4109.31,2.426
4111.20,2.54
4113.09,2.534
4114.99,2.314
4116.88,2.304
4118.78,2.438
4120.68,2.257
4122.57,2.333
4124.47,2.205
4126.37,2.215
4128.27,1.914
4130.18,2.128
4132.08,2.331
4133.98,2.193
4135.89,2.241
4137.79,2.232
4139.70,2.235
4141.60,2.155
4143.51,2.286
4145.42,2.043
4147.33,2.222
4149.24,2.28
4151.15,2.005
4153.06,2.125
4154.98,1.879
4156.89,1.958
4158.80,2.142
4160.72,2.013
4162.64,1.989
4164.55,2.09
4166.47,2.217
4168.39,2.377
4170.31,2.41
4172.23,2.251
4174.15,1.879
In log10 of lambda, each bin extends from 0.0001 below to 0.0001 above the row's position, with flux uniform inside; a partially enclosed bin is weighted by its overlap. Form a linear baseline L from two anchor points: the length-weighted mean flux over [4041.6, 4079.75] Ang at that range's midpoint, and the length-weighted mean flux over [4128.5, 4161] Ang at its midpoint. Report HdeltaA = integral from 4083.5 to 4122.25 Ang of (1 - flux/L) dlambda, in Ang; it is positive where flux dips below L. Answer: -1.6 Ang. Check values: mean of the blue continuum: 2.28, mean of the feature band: 2.3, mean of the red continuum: 2.14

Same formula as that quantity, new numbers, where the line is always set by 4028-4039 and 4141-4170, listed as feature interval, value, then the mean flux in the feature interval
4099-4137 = -0.9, 2.23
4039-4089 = -1.1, 2.3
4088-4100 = -0.5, 2.3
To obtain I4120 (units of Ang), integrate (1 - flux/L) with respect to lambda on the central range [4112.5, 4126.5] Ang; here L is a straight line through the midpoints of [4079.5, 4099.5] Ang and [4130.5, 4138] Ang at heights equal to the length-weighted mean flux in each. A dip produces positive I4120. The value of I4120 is -0.3 Ang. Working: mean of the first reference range 2.35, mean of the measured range 2.33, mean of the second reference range 2.24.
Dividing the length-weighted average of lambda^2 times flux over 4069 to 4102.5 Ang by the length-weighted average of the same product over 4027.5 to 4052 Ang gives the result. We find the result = 1.04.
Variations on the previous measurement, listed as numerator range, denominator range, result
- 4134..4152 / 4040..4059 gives 1.01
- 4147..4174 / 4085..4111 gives 0.97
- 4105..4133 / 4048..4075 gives 1.05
